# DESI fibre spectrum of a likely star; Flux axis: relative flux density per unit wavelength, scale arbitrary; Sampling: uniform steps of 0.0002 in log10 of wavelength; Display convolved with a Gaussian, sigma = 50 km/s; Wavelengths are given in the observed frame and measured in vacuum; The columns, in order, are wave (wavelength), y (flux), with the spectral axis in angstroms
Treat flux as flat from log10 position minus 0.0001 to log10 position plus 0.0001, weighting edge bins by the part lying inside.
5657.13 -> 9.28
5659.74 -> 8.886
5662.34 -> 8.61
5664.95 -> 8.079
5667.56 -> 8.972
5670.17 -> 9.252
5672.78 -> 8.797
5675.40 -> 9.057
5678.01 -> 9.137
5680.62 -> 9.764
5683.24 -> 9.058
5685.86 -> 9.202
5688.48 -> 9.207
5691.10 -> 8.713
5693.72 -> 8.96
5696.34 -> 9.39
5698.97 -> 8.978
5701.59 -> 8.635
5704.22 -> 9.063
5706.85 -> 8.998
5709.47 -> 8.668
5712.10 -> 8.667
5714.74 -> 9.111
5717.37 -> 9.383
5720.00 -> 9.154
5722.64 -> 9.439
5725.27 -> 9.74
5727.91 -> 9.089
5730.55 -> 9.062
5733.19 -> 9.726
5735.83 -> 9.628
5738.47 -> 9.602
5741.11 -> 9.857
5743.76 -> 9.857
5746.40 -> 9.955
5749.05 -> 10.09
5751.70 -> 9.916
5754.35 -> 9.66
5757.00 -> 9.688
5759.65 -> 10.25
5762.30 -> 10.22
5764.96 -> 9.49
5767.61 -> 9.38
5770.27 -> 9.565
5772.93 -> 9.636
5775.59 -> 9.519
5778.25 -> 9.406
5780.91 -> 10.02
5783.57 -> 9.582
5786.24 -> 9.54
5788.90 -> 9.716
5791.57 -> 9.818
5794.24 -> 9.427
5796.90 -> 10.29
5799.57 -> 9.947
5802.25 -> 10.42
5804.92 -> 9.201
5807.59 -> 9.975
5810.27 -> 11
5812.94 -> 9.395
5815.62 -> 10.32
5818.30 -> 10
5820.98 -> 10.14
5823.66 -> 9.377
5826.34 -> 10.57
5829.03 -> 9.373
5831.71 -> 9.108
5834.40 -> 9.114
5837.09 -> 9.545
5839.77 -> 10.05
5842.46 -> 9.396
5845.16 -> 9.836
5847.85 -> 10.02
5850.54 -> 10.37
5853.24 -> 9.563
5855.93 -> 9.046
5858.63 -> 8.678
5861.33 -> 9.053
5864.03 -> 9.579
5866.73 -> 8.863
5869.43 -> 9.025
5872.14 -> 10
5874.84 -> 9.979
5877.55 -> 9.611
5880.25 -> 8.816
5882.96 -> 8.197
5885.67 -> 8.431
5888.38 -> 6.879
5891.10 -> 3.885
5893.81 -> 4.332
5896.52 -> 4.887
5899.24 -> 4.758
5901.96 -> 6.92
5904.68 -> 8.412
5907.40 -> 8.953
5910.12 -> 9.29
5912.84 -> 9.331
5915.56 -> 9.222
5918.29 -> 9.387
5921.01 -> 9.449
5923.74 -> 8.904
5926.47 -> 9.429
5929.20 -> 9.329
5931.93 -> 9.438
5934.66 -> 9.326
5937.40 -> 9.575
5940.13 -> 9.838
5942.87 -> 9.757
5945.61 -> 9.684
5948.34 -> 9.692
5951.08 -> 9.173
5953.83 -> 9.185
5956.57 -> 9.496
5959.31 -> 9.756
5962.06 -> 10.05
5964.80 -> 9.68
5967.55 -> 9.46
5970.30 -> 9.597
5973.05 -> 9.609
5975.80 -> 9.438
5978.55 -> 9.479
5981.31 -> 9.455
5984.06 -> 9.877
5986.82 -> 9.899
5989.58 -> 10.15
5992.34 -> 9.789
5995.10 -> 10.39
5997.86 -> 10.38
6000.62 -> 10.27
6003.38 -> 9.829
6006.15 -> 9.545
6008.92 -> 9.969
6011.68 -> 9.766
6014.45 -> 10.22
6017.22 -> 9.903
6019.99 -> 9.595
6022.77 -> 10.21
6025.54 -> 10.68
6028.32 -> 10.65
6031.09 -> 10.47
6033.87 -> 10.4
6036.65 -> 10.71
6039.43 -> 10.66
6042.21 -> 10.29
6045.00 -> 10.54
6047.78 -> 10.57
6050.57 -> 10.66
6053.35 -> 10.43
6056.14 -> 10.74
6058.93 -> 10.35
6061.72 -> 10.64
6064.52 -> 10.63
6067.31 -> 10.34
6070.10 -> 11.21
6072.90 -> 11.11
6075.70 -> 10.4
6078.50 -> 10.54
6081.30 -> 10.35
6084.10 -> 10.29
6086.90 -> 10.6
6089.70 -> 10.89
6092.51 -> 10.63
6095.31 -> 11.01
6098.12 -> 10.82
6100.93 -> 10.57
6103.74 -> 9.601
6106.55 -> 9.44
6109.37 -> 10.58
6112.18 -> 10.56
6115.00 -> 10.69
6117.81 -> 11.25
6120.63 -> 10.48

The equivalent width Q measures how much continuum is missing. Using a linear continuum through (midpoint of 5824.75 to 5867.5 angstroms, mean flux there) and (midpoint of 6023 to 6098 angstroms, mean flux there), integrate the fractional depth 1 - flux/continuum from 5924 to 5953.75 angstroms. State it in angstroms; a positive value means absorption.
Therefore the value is 1.5 angstroms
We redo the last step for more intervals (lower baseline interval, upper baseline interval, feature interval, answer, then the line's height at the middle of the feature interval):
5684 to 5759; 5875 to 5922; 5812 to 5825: -2.1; 8.46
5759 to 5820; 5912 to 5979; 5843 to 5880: 0.7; 9.67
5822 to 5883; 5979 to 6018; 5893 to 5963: 6.8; 9.72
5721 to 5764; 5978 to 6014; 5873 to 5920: 10.0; 9.85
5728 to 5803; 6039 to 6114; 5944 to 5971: 1.7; 10.2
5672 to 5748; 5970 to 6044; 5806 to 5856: -1.3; 9.57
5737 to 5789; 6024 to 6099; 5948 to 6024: 4.5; 10.4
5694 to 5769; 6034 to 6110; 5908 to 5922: 1.0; 10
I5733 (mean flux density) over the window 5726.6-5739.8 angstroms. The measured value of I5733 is 9.43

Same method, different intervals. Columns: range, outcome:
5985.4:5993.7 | 9.94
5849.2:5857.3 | 9.65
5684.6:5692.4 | 9.04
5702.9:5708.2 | 9.03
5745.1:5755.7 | 9.9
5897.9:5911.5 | 7.67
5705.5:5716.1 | 8.86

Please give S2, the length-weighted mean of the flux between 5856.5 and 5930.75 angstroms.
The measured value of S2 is 8.29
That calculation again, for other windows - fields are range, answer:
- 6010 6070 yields 10.4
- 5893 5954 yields 8.65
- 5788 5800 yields 9.84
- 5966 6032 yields 9.94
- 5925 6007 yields 9.69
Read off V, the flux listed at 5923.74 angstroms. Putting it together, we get 8.904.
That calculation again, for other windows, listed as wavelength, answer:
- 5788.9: 9.716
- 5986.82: 9.899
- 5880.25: 8.816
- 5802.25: 10.42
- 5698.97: 8.978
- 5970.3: 9.597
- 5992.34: 9.789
